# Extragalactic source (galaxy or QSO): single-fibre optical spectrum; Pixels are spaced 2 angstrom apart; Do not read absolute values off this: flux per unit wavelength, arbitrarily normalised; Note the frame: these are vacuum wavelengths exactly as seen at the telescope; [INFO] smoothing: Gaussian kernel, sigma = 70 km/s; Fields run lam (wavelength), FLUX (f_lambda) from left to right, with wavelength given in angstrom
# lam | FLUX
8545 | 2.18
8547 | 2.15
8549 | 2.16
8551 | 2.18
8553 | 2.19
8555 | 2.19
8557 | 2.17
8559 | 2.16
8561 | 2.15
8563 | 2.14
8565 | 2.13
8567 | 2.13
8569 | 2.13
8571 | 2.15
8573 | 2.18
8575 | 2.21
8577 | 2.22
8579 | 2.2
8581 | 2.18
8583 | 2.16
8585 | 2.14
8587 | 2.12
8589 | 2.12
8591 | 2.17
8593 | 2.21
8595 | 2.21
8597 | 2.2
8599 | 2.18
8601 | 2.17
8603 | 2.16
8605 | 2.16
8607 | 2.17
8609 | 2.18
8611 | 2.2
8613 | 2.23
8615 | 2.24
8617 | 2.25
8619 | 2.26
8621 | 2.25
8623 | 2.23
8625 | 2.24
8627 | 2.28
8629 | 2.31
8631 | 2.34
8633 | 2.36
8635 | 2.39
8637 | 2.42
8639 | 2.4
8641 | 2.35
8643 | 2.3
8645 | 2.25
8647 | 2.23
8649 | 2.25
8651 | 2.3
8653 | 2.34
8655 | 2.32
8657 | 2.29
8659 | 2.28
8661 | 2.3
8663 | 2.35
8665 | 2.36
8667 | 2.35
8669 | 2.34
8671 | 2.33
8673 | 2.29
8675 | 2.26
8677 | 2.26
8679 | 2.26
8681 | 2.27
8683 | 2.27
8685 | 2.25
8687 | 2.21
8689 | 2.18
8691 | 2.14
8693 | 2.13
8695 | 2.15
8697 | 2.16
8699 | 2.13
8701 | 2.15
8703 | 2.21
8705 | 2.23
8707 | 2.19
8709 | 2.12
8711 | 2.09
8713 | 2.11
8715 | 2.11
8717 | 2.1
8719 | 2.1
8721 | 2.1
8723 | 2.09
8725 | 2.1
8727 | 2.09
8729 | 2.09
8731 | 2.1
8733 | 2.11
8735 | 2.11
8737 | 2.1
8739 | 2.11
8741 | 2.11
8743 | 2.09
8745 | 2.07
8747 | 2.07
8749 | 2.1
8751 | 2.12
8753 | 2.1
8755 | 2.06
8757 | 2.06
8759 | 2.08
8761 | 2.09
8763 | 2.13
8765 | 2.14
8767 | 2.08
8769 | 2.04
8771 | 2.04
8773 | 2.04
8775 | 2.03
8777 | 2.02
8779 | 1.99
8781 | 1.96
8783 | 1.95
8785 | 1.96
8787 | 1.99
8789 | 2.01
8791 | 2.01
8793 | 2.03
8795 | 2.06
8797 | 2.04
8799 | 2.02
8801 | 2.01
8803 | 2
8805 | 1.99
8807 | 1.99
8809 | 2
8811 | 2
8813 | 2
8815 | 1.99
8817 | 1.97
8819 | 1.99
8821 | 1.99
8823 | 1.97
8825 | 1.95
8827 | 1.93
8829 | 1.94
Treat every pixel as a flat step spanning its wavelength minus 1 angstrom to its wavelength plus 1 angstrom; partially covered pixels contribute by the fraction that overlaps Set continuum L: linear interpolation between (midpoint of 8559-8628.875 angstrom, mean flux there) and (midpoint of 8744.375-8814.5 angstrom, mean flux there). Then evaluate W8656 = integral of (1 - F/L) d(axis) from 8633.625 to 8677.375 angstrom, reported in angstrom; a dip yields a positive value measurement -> -3.68 angstrom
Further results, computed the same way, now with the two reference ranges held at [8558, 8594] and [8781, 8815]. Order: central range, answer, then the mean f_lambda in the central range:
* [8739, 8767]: -0.8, 2.09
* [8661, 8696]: -2.9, 2.26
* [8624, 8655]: -3.0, 2.32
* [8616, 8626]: -0.6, 2.25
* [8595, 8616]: -0.5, 2.19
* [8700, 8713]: -0.6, 2.16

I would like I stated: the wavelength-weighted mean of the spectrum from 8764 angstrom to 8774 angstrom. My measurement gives 2.07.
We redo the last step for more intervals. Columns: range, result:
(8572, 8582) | 2.2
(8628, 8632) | 2.33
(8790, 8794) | 2.02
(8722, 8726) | 2.09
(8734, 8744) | 2.1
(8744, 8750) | 2.08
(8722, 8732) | 2.09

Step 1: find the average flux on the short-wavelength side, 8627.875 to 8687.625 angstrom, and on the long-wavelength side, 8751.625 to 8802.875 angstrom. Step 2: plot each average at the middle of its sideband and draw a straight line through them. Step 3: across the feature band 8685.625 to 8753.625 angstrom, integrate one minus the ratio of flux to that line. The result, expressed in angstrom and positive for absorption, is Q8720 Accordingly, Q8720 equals 1.4 angstrom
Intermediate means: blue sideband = 2.31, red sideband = 2.04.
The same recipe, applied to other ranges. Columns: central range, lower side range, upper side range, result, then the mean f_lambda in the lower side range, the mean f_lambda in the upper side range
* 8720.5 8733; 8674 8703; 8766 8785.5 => 0.13 angstrom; 2.2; 2.01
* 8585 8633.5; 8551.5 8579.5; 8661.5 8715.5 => -0.64 angstrom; 2.17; 2.22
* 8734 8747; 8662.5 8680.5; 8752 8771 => 0.25 angstrom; 2.31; 2.08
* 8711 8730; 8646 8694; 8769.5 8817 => 0.57 angstrom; 2.27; 2.01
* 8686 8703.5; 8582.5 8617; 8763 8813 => -0.52 angstrom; 2.18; 2.02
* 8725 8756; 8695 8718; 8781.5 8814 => -0.04 angstrom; 2.15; 2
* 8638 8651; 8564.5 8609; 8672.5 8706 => -0.63 angstrom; 2.17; 2.21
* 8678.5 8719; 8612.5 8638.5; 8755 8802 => 0.01 angstrom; 2.3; 2.03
